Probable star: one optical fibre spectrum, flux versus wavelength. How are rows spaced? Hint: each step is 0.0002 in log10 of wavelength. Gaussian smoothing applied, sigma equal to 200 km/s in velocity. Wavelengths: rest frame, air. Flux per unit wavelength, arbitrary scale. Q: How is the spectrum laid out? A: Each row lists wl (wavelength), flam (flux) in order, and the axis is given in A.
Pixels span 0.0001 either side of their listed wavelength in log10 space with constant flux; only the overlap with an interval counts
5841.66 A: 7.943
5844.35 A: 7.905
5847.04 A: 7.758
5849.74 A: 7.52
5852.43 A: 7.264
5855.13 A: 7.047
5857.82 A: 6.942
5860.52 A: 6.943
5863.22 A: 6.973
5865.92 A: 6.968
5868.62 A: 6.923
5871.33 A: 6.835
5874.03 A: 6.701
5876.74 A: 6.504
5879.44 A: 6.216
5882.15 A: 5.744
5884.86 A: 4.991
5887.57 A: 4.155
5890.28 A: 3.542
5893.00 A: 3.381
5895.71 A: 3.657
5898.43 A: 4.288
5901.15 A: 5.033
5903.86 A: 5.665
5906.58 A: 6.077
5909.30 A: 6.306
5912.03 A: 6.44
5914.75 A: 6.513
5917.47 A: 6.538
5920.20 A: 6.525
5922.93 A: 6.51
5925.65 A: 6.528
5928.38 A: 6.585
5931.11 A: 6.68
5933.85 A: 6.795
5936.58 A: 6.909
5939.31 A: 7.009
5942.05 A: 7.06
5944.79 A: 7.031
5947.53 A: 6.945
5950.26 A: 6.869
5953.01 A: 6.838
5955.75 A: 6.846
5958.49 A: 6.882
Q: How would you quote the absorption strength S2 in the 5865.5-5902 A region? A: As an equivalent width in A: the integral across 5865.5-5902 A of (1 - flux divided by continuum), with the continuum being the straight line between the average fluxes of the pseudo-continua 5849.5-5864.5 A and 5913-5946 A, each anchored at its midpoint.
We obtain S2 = 8.6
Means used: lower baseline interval 7.09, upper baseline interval 6.72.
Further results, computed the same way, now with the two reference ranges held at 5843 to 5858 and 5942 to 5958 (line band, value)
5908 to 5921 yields 1.2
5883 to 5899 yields 7.1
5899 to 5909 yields 2.2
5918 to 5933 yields 1.0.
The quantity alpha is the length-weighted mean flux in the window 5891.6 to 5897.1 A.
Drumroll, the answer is 3.52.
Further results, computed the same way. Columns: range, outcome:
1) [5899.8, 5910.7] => 5.77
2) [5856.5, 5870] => 6.95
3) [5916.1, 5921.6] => 6.53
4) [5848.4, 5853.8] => 7.39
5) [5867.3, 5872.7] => 6.88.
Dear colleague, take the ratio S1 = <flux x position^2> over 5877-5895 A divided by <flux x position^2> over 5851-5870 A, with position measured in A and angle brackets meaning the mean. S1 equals 0.7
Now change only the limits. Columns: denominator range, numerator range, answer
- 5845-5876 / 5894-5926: 0.83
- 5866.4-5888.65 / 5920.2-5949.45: 1.14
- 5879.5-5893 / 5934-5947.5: 1.53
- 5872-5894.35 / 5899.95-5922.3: 1.20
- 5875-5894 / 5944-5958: 1.41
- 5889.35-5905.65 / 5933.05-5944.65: 1.63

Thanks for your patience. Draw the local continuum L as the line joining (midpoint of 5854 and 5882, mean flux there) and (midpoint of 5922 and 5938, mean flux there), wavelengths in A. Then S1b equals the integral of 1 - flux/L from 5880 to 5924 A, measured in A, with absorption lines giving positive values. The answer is 8.96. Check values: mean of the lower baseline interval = 6.76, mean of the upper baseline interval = 6.68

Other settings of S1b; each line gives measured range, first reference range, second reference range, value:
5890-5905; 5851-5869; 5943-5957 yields 5.8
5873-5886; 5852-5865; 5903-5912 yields 1.2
